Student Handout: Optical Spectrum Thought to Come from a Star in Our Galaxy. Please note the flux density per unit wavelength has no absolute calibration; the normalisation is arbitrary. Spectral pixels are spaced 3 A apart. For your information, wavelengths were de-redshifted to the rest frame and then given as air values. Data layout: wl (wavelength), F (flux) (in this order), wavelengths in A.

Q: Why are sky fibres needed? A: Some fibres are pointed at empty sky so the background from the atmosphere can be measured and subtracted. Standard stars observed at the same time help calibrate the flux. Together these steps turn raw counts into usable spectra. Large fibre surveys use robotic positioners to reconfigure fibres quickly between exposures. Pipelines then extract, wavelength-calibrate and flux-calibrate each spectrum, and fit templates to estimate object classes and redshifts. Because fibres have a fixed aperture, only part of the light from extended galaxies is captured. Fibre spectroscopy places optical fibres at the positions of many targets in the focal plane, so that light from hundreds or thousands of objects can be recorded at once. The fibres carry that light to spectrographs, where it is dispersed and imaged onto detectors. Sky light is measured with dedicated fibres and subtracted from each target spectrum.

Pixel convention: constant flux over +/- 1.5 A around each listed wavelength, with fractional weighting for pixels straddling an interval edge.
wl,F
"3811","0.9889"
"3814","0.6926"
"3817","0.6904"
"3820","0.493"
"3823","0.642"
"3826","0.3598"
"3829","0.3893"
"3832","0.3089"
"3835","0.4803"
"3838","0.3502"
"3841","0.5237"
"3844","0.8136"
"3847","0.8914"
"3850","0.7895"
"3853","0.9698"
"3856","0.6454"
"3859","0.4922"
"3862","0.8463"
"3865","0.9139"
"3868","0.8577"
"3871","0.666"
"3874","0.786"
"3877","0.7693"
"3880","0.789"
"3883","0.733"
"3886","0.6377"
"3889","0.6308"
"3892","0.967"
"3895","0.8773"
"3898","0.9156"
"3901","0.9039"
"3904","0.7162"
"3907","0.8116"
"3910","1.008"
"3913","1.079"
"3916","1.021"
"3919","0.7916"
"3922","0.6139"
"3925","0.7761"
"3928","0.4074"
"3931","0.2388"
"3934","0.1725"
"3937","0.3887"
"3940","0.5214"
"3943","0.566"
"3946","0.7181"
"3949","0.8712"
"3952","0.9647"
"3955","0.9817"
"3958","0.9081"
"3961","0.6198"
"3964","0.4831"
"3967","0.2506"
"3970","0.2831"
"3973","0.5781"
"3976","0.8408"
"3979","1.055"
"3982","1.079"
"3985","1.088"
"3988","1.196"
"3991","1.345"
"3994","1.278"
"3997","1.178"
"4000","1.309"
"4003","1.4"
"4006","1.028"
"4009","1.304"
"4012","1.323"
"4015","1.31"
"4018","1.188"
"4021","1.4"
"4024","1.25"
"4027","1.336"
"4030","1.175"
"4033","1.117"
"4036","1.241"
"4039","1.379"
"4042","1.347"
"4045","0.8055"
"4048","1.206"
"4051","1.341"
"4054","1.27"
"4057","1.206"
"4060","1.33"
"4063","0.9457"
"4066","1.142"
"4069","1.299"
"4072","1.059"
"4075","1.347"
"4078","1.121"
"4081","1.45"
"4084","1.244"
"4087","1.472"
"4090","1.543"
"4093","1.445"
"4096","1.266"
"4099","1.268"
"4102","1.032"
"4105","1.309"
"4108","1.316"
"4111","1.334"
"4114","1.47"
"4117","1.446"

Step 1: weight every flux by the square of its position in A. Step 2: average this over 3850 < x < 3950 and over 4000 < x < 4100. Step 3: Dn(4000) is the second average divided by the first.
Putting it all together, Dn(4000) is 1.9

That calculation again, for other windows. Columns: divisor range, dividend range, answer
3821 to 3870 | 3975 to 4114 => 2.14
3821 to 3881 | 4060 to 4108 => 2.15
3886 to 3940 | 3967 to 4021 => 1.59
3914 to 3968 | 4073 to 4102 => 2.25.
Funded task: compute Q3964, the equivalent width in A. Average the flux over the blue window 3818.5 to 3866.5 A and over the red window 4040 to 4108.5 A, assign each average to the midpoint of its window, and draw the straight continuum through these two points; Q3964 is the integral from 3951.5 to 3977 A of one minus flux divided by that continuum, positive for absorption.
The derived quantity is 8.2 A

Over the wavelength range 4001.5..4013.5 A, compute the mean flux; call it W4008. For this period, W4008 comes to 1.26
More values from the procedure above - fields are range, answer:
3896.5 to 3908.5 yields 0.837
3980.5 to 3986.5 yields 1.08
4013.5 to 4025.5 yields 1.29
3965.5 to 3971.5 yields 0.267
